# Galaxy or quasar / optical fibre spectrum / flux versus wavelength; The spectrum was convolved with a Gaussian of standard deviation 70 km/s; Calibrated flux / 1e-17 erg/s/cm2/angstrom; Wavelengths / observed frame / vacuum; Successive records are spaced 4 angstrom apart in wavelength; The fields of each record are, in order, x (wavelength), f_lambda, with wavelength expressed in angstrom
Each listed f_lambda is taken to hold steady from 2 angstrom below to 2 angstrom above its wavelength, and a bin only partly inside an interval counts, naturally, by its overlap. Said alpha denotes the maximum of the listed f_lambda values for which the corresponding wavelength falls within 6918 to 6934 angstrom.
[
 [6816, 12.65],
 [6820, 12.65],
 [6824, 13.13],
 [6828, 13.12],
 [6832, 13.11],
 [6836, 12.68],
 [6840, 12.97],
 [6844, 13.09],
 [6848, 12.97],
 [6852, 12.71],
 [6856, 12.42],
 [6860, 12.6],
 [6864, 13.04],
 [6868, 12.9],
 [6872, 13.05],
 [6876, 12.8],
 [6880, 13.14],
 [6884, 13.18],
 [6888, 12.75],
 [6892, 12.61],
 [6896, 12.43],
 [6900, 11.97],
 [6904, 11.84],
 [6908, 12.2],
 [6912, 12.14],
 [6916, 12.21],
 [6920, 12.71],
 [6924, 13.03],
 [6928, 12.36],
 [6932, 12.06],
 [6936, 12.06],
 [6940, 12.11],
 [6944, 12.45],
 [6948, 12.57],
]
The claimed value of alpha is 13.03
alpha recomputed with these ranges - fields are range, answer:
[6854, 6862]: 12.6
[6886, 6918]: 12.75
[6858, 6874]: 13.05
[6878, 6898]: 13.18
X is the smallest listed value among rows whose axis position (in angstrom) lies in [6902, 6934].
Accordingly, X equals 11.84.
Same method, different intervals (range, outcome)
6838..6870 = 12.42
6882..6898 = 12.43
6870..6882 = 12.8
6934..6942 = 12.06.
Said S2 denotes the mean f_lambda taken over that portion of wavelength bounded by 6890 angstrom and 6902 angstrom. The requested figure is 12.3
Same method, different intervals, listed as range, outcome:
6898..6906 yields 11.9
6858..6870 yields 12.8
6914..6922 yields 12.5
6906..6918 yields 12.2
